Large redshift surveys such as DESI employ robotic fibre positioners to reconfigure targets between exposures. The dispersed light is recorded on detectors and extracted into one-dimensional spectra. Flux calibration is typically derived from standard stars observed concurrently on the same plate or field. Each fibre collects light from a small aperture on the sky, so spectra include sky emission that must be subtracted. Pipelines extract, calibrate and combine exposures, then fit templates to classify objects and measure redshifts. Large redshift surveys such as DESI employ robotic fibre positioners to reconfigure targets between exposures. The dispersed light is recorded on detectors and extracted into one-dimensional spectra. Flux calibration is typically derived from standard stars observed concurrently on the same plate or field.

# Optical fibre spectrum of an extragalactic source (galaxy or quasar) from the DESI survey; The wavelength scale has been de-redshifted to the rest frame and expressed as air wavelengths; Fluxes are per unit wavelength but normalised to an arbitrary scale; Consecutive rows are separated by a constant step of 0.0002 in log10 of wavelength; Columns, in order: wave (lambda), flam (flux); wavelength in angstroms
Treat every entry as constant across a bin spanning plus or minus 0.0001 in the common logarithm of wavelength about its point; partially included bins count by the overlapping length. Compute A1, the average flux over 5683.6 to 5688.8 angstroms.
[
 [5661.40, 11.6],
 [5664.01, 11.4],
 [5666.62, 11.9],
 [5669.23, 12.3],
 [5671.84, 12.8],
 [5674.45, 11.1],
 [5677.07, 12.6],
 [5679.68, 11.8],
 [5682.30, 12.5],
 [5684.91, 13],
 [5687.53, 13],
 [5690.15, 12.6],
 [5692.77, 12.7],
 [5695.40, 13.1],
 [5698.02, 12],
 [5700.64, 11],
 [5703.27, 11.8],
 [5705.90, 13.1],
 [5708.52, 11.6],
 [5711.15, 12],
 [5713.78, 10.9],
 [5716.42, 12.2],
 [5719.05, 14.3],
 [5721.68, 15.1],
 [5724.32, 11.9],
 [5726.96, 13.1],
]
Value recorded 13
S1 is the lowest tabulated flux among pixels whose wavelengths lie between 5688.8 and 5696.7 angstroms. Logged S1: 12.6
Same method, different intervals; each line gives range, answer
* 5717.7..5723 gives 14.3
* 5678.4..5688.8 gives 11.8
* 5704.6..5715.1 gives 10.9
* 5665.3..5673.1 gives 11.9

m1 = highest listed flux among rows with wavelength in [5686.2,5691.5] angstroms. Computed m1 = 13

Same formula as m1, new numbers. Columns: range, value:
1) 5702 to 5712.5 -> 13.1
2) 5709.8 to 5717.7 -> 12.2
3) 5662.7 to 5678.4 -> 12.8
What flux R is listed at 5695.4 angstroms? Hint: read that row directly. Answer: 13.1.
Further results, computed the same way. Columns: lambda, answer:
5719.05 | 14.3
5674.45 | 11.1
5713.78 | 10.9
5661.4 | 11.6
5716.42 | 12.2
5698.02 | 12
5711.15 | 12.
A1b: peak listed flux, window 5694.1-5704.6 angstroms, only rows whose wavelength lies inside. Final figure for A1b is 13.1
